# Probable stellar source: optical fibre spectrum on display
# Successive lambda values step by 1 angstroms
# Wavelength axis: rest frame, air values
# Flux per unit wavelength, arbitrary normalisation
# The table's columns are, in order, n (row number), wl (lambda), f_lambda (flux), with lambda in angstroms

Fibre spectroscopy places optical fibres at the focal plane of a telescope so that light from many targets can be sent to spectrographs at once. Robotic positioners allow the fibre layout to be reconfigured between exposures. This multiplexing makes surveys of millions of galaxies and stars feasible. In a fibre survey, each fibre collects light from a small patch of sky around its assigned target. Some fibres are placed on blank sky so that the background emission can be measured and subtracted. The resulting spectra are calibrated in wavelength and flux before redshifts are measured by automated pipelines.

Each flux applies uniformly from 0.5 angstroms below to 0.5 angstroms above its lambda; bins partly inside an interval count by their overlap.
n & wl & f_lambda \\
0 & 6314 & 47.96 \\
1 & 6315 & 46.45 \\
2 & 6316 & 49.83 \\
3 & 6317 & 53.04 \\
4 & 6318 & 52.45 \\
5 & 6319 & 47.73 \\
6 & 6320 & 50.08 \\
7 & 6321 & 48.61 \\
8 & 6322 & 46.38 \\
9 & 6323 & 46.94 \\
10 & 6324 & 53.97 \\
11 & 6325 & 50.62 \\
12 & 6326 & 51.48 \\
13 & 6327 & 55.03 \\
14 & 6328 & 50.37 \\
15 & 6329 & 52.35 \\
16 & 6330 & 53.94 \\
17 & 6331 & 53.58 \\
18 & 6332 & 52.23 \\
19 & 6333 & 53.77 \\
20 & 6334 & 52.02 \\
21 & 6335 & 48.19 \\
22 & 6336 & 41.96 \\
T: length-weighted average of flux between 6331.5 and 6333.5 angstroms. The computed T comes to 53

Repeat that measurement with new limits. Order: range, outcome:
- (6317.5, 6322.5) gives 49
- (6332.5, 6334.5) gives 52.9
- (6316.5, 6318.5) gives 52.7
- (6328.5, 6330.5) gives 53.1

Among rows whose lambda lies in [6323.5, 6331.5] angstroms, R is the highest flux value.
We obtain 55.03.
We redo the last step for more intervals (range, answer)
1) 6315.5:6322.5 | 53.04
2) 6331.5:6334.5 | 53.77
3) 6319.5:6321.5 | 50.08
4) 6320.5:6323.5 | 48.61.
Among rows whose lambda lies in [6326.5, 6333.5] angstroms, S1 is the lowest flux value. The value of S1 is 50.37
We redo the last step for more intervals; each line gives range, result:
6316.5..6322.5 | 46.38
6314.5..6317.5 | 46.45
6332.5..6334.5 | 52.02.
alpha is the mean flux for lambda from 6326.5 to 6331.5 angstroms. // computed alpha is 53.1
